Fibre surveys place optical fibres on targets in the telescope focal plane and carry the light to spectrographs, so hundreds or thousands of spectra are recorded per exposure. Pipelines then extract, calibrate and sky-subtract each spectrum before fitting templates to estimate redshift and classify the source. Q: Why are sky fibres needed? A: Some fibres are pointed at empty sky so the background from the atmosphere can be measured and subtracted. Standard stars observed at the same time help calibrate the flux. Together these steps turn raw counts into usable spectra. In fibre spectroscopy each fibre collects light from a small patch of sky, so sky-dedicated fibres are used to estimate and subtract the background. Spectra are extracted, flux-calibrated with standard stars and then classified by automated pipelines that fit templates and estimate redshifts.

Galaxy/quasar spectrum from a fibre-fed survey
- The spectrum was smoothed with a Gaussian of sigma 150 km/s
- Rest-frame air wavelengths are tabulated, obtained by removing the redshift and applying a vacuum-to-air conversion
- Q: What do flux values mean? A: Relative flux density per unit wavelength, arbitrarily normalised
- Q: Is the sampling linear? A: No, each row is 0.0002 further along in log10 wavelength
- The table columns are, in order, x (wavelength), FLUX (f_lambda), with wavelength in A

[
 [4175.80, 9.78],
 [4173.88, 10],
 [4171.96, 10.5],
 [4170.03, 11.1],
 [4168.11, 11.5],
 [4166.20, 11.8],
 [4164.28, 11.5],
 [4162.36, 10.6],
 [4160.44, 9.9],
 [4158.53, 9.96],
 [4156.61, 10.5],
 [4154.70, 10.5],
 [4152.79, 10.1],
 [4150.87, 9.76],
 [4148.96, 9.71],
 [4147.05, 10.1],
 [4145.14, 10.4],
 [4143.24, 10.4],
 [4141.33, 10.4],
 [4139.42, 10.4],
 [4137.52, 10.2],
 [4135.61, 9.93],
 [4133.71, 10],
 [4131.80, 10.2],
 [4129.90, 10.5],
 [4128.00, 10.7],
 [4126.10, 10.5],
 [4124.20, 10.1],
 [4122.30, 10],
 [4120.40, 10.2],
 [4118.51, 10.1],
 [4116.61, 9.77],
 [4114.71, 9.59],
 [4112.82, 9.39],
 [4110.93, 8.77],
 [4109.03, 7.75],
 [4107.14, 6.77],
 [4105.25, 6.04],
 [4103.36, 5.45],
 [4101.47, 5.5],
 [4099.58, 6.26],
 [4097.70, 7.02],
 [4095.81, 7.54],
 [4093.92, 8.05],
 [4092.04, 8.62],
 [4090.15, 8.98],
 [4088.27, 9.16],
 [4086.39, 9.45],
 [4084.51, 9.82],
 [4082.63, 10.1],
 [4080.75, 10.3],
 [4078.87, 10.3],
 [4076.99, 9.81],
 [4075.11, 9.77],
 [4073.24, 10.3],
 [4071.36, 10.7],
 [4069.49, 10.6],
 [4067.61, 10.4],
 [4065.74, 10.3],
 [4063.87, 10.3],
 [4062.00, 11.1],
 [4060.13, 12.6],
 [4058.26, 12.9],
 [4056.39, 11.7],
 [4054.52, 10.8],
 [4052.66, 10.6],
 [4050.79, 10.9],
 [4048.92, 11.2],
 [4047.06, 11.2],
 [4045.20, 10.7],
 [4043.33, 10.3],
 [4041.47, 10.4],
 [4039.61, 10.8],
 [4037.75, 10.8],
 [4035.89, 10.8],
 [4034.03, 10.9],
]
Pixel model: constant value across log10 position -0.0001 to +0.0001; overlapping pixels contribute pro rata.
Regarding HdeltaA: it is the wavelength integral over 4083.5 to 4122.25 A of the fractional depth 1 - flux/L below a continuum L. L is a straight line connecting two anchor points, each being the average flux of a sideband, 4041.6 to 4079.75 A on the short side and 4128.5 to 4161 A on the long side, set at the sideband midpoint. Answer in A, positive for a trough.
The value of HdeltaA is 8.3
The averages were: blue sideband 10.8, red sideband 10.2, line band 8.26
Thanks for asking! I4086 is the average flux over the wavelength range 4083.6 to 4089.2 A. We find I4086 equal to 9.48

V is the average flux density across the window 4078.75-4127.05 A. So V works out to 8.65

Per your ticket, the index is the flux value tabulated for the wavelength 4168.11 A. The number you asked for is 11.5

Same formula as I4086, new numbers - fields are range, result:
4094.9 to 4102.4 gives 6.58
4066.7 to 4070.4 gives 10.5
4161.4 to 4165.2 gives 11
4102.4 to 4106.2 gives 5.75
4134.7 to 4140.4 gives 10.2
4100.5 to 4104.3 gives 5.48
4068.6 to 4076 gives 10.4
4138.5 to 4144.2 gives 10.4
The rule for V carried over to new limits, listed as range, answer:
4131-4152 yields 10.1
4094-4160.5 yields 9.25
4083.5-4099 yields 8.53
